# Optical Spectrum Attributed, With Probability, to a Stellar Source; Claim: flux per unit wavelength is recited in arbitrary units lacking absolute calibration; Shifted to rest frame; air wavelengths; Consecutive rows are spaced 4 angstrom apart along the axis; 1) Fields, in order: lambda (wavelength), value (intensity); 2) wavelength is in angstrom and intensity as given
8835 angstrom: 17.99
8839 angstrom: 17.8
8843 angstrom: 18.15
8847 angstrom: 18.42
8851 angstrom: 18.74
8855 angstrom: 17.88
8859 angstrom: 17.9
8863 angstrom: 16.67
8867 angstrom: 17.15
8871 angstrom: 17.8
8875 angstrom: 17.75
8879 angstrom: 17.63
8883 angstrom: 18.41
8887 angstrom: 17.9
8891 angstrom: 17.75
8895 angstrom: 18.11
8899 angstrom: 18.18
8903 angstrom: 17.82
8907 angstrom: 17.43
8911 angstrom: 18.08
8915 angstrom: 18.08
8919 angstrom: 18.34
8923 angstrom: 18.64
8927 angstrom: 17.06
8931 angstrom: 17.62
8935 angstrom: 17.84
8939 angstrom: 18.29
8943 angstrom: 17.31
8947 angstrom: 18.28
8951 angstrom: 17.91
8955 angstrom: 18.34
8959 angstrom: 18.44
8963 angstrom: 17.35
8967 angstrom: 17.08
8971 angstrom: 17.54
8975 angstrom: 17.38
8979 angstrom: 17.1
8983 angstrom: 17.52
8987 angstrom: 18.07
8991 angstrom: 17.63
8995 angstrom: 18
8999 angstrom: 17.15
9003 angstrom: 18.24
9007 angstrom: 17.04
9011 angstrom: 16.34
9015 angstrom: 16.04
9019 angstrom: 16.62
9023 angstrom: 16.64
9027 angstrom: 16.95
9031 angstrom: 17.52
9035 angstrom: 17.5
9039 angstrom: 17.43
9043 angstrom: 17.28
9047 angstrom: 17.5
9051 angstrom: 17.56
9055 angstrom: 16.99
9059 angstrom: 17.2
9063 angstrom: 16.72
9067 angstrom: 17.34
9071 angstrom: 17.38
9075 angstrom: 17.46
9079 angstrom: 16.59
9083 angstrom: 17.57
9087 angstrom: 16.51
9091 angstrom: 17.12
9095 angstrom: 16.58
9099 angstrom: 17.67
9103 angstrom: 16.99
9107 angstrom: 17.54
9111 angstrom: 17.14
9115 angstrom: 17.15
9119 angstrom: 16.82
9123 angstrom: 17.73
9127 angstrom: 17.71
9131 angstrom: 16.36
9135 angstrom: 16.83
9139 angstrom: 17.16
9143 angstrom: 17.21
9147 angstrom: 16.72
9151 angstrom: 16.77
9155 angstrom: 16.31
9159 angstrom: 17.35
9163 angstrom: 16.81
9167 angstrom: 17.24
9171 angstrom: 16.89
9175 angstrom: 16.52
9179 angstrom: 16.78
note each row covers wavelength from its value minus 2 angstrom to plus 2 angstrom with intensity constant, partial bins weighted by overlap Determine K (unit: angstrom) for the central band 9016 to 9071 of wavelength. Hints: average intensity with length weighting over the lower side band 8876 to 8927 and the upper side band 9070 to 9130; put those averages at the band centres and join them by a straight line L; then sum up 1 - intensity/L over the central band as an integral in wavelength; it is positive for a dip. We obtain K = 0.8 angstrom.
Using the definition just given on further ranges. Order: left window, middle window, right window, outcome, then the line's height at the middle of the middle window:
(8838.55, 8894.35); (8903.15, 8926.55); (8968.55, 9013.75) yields -0.43 angstrom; 17.7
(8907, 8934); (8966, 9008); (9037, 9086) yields 0.13 angstrom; 17.6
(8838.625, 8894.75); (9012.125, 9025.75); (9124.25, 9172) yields 0.72 angstrom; 17.4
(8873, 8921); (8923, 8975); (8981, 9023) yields -0.52 angstrom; 17.6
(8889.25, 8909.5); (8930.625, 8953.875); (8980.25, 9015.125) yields -0.33 angstrom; 17.7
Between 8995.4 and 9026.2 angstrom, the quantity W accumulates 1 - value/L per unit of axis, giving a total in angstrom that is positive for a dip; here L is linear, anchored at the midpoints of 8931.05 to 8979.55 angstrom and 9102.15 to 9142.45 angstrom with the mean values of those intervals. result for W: 1.1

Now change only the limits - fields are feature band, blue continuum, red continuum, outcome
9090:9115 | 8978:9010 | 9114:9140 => 0.0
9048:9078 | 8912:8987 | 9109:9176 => 0.2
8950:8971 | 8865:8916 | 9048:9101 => -0.3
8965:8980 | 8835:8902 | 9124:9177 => 0.2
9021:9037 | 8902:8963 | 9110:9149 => 0.3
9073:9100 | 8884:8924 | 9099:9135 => 0.4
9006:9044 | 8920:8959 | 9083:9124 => 1.3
